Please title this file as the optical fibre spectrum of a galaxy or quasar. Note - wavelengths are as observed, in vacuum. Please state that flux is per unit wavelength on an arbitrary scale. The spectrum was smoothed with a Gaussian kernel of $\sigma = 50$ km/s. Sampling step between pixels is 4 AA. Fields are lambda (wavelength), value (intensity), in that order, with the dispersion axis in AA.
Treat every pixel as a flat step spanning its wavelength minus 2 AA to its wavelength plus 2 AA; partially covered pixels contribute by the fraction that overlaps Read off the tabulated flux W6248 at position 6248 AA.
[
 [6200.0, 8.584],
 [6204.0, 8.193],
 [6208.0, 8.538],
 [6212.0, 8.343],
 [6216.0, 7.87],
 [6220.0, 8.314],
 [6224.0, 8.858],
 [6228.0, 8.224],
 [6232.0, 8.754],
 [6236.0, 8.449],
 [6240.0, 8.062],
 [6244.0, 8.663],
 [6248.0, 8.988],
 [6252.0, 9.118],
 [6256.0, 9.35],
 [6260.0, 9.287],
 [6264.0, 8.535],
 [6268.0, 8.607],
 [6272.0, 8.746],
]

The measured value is 8.988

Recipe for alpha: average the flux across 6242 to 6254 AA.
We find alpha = 8.92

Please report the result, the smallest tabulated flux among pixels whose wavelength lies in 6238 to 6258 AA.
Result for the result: 8.062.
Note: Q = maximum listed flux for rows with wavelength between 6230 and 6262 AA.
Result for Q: 9.35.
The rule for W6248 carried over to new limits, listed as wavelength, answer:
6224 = 8.858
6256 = 9.35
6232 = 8.754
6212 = 8.343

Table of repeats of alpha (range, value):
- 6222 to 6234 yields 8.61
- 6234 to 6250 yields 8.54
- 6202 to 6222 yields 8.25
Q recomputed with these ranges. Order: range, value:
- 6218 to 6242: 8.858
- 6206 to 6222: 8.538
